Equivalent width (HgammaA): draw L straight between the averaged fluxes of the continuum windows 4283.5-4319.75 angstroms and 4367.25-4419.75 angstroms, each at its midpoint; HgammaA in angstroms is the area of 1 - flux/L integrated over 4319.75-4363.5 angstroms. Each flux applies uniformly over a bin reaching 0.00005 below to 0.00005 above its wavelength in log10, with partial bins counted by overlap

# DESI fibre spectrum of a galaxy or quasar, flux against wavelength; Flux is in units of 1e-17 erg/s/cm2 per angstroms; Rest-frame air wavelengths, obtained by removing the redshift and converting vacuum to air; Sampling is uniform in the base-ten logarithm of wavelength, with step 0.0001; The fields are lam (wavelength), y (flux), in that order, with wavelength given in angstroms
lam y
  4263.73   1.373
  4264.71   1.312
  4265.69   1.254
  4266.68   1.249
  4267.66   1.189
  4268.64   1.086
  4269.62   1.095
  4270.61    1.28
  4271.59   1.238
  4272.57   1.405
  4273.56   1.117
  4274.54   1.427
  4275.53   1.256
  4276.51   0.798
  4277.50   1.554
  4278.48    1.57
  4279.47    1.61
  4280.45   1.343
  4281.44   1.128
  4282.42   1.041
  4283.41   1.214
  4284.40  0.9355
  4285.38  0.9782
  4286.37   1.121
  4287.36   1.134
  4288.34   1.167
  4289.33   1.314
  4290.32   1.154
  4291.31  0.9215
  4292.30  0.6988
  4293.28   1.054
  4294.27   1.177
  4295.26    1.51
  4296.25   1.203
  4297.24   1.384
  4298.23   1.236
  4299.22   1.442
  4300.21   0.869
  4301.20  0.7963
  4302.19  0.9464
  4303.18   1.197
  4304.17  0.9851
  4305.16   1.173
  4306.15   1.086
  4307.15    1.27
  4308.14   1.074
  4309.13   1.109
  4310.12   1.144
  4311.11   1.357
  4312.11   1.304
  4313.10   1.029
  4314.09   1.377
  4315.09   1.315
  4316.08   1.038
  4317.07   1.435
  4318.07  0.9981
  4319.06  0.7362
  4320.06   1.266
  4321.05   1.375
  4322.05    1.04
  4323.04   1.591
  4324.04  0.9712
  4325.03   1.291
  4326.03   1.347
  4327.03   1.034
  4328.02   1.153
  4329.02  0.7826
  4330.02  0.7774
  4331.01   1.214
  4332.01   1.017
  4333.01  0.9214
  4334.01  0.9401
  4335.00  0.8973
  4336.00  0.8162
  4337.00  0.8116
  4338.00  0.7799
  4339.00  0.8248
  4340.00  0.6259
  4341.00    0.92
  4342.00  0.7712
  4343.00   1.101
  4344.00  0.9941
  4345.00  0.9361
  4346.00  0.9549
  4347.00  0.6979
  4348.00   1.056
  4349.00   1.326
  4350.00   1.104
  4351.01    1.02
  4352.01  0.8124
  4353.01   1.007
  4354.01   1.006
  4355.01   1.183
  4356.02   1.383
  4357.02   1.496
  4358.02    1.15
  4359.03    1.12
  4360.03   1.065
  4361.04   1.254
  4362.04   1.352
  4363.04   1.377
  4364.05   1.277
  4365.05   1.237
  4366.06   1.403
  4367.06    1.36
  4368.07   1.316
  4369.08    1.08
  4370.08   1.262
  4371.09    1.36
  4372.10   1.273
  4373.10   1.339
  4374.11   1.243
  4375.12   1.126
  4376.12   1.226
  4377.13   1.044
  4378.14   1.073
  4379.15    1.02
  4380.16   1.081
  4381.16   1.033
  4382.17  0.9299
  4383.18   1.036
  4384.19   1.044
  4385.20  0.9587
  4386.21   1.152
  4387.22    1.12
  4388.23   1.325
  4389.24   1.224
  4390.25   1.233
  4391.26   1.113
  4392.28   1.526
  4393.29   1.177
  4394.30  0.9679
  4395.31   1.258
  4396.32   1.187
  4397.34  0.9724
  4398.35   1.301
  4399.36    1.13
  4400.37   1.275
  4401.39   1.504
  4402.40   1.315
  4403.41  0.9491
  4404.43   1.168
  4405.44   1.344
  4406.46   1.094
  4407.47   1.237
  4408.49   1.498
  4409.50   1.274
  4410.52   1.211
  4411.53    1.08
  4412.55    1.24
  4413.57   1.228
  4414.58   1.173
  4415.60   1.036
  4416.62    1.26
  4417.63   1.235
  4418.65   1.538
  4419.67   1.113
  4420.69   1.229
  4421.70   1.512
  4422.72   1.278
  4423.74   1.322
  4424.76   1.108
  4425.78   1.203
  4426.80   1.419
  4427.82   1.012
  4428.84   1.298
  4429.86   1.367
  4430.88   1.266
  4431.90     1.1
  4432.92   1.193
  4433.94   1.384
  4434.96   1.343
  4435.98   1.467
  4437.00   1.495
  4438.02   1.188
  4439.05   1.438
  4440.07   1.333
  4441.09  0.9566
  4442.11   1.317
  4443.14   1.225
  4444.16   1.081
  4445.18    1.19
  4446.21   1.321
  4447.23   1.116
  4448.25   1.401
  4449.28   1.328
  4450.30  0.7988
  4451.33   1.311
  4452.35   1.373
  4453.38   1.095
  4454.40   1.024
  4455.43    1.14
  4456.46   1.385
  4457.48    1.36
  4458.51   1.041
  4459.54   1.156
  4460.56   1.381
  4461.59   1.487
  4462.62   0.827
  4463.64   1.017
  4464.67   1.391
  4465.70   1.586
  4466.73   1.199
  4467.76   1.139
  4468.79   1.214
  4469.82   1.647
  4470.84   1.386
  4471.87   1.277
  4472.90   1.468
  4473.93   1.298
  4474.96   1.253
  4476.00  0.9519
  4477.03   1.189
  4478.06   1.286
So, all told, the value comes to 3.8 angstroms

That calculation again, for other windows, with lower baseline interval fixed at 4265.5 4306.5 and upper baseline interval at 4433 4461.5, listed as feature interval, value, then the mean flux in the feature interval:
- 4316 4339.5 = 2.9 angstroms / 1.04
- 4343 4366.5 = 1.3 angstroms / 1.14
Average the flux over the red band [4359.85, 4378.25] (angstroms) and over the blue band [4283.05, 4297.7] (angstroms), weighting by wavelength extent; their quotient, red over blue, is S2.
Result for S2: 1.1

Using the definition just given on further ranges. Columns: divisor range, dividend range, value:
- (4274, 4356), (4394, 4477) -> 1.13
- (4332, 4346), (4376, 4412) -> 1.33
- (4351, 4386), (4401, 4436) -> 1.07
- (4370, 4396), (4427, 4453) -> 1.08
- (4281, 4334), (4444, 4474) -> 1.11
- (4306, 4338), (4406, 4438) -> 1.14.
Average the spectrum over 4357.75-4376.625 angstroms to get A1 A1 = 1.25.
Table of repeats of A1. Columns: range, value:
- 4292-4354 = 1.07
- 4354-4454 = 1.22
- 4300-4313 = 1.1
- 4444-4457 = 1.2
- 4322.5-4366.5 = 1.06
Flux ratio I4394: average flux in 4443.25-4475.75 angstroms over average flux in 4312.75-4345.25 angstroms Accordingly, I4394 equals 1.20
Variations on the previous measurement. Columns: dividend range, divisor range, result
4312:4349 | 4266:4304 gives 0.88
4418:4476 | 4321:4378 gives 1.15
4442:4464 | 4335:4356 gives 1.27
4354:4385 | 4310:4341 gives 1.12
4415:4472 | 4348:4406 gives 1.06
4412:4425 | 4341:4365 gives 1.13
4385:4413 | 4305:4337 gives 1.09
